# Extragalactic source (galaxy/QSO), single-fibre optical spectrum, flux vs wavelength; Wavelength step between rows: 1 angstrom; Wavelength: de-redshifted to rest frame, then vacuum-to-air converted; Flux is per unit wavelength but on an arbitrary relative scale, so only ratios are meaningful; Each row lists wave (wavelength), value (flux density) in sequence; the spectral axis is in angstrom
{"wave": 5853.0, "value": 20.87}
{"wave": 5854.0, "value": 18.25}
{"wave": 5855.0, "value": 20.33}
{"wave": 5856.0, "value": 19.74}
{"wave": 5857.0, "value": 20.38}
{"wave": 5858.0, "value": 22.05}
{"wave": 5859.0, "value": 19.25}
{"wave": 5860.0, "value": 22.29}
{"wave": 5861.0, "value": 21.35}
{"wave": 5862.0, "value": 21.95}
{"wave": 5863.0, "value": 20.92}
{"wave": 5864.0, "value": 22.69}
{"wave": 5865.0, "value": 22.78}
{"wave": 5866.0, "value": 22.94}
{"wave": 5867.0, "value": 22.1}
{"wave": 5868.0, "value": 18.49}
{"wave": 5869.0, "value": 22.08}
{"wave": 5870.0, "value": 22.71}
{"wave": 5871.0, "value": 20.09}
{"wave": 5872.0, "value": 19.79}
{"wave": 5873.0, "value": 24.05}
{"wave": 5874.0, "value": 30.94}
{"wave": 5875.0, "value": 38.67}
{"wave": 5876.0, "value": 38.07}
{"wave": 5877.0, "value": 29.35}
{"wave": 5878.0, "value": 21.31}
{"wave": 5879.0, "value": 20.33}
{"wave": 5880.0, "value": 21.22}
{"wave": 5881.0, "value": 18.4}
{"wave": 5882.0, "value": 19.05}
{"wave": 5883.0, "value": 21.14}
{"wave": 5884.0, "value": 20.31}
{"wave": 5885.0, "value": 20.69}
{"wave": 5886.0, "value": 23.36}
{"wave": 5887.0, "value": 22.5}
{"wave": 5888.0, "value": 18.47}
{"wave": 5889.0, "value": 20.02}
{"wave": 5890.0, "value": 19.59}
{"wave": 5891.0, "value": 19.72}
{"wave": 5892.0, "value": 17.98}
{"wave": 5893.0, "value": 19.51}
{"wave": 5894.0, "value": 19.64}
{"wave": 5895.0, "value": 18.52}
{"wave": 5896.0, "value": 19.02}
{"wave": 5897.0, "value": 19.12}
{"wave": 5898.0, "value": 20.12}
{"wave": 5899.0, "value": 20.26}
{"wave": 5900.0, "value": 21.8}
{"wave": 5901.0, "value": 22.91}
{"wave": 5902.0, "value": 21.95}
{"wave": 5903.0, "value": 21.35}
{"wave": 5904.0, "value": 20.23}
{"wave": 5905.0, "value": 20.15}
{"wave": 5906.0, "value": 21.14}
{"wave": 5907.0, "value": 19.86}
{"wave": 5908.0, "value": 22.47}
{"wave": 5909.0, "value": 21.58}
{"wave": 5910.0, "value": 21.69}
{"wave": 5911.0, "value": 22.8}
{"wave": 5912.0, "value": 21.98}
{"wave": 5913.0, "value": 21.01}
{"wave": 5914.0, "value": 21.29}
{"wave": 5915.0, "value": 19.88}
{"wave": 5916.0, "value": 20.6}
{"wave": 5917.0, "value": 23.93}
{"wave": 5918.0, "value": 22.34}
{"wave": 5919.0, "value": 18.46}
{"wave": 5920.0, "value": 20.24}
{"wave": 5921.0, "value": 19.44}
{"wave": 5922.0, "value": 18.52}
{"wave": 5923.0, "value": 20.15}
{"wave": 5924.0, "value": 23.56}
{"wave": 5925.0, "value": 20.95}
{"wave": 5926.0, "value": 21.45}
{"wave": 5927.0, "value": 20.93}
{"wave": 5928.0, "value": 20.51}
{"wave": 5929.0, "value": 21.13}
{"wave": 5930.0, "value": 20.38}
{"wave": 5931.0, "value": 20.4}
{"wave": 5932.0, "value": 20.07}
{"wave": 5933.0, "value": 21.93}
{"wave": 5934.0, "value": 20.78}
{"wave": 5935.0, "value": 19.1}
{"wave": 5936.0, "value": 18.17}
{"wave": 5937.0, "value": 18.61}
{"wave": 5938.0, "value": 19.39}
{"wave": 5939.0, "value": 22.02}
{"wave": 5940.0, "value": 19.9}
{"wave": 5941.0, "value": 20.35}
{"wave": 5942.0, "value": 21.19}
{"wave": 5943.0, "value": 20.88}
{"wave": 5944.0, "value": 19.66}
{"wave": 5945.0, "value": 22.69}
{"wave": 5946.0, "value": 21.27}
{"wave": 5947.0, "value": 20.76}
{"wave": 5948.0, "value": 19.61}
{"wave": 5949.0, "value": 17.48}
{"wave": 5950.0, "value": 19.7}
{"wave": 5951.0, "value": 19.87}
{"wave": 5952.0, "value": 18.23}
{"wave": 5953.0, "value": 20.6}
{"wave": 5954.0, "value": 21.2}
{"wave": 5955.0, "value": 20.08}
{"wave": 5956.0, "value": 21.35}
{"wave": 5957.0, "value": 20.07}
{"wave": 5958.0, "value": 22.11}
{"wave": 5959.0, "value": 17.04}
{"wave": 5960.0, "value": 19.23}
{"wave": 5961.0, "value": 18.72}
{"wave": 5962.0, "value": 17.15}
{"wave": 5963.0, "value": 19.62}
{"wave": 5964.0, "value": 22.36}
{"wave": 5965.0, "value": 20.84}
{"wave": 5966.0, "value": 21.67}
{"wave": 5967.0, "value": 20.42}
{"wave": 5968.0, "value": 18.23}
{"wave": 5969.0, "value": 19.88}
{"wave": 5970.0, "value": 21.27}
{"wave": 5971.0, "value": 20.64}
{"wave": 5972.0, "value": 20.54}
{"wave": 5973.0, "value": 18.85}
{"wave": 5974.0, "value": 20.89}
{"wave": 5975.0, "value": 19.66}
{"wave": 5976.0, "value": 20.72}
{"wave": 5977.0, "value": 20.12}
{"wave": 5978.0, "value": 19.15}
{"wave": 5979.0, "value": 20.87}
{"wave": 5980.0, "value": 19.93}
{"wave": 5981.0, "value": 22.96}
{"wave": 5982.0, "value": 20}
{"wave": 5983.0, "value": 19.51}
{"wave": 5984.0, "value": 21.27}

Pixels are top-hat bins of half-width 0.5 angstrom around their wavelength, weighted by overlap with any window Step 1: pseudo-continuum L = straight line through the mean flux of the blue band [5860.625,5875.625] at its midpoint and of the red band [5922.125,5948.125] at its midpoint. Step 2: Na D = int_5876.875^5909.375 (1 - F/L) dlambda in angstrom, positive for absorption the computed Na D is 2.7 angstrom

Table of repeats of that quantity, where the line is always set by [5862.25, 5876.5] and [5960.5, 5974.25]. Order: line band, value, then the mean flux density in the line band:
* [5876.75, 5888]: 1.3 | 21.3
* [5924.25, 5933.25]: 0.4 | 20.9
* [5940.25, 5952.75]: 0.5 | 20.1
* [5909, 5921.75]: 0.8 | 21.1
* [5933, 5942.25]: 0.6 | 20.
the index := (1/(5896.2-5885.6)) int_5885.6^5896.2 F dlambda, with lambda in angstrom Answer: 19.8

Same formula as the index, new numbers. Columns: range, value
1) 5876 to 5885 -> 22.3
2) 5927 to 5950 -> 20.3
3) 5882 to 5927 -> 20.7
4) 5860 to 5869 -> 21.7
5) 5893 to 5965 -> 20.5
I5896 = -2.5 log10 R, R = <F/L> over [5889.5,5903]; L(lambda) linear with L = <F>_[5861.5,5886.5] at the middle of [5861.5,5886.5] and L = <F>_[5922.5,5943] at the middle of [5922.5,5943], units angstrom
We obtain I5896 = 0.114 mag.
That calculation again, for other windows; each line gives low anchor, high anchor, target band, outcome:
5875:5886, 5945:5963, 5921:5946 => 0.017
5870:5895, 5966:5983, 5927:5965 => 0.046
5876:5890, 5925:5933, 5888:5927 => 0.031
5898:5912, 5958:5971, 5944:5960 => 0.003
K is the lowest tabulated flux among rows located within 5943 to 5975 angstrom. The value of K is 17.04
